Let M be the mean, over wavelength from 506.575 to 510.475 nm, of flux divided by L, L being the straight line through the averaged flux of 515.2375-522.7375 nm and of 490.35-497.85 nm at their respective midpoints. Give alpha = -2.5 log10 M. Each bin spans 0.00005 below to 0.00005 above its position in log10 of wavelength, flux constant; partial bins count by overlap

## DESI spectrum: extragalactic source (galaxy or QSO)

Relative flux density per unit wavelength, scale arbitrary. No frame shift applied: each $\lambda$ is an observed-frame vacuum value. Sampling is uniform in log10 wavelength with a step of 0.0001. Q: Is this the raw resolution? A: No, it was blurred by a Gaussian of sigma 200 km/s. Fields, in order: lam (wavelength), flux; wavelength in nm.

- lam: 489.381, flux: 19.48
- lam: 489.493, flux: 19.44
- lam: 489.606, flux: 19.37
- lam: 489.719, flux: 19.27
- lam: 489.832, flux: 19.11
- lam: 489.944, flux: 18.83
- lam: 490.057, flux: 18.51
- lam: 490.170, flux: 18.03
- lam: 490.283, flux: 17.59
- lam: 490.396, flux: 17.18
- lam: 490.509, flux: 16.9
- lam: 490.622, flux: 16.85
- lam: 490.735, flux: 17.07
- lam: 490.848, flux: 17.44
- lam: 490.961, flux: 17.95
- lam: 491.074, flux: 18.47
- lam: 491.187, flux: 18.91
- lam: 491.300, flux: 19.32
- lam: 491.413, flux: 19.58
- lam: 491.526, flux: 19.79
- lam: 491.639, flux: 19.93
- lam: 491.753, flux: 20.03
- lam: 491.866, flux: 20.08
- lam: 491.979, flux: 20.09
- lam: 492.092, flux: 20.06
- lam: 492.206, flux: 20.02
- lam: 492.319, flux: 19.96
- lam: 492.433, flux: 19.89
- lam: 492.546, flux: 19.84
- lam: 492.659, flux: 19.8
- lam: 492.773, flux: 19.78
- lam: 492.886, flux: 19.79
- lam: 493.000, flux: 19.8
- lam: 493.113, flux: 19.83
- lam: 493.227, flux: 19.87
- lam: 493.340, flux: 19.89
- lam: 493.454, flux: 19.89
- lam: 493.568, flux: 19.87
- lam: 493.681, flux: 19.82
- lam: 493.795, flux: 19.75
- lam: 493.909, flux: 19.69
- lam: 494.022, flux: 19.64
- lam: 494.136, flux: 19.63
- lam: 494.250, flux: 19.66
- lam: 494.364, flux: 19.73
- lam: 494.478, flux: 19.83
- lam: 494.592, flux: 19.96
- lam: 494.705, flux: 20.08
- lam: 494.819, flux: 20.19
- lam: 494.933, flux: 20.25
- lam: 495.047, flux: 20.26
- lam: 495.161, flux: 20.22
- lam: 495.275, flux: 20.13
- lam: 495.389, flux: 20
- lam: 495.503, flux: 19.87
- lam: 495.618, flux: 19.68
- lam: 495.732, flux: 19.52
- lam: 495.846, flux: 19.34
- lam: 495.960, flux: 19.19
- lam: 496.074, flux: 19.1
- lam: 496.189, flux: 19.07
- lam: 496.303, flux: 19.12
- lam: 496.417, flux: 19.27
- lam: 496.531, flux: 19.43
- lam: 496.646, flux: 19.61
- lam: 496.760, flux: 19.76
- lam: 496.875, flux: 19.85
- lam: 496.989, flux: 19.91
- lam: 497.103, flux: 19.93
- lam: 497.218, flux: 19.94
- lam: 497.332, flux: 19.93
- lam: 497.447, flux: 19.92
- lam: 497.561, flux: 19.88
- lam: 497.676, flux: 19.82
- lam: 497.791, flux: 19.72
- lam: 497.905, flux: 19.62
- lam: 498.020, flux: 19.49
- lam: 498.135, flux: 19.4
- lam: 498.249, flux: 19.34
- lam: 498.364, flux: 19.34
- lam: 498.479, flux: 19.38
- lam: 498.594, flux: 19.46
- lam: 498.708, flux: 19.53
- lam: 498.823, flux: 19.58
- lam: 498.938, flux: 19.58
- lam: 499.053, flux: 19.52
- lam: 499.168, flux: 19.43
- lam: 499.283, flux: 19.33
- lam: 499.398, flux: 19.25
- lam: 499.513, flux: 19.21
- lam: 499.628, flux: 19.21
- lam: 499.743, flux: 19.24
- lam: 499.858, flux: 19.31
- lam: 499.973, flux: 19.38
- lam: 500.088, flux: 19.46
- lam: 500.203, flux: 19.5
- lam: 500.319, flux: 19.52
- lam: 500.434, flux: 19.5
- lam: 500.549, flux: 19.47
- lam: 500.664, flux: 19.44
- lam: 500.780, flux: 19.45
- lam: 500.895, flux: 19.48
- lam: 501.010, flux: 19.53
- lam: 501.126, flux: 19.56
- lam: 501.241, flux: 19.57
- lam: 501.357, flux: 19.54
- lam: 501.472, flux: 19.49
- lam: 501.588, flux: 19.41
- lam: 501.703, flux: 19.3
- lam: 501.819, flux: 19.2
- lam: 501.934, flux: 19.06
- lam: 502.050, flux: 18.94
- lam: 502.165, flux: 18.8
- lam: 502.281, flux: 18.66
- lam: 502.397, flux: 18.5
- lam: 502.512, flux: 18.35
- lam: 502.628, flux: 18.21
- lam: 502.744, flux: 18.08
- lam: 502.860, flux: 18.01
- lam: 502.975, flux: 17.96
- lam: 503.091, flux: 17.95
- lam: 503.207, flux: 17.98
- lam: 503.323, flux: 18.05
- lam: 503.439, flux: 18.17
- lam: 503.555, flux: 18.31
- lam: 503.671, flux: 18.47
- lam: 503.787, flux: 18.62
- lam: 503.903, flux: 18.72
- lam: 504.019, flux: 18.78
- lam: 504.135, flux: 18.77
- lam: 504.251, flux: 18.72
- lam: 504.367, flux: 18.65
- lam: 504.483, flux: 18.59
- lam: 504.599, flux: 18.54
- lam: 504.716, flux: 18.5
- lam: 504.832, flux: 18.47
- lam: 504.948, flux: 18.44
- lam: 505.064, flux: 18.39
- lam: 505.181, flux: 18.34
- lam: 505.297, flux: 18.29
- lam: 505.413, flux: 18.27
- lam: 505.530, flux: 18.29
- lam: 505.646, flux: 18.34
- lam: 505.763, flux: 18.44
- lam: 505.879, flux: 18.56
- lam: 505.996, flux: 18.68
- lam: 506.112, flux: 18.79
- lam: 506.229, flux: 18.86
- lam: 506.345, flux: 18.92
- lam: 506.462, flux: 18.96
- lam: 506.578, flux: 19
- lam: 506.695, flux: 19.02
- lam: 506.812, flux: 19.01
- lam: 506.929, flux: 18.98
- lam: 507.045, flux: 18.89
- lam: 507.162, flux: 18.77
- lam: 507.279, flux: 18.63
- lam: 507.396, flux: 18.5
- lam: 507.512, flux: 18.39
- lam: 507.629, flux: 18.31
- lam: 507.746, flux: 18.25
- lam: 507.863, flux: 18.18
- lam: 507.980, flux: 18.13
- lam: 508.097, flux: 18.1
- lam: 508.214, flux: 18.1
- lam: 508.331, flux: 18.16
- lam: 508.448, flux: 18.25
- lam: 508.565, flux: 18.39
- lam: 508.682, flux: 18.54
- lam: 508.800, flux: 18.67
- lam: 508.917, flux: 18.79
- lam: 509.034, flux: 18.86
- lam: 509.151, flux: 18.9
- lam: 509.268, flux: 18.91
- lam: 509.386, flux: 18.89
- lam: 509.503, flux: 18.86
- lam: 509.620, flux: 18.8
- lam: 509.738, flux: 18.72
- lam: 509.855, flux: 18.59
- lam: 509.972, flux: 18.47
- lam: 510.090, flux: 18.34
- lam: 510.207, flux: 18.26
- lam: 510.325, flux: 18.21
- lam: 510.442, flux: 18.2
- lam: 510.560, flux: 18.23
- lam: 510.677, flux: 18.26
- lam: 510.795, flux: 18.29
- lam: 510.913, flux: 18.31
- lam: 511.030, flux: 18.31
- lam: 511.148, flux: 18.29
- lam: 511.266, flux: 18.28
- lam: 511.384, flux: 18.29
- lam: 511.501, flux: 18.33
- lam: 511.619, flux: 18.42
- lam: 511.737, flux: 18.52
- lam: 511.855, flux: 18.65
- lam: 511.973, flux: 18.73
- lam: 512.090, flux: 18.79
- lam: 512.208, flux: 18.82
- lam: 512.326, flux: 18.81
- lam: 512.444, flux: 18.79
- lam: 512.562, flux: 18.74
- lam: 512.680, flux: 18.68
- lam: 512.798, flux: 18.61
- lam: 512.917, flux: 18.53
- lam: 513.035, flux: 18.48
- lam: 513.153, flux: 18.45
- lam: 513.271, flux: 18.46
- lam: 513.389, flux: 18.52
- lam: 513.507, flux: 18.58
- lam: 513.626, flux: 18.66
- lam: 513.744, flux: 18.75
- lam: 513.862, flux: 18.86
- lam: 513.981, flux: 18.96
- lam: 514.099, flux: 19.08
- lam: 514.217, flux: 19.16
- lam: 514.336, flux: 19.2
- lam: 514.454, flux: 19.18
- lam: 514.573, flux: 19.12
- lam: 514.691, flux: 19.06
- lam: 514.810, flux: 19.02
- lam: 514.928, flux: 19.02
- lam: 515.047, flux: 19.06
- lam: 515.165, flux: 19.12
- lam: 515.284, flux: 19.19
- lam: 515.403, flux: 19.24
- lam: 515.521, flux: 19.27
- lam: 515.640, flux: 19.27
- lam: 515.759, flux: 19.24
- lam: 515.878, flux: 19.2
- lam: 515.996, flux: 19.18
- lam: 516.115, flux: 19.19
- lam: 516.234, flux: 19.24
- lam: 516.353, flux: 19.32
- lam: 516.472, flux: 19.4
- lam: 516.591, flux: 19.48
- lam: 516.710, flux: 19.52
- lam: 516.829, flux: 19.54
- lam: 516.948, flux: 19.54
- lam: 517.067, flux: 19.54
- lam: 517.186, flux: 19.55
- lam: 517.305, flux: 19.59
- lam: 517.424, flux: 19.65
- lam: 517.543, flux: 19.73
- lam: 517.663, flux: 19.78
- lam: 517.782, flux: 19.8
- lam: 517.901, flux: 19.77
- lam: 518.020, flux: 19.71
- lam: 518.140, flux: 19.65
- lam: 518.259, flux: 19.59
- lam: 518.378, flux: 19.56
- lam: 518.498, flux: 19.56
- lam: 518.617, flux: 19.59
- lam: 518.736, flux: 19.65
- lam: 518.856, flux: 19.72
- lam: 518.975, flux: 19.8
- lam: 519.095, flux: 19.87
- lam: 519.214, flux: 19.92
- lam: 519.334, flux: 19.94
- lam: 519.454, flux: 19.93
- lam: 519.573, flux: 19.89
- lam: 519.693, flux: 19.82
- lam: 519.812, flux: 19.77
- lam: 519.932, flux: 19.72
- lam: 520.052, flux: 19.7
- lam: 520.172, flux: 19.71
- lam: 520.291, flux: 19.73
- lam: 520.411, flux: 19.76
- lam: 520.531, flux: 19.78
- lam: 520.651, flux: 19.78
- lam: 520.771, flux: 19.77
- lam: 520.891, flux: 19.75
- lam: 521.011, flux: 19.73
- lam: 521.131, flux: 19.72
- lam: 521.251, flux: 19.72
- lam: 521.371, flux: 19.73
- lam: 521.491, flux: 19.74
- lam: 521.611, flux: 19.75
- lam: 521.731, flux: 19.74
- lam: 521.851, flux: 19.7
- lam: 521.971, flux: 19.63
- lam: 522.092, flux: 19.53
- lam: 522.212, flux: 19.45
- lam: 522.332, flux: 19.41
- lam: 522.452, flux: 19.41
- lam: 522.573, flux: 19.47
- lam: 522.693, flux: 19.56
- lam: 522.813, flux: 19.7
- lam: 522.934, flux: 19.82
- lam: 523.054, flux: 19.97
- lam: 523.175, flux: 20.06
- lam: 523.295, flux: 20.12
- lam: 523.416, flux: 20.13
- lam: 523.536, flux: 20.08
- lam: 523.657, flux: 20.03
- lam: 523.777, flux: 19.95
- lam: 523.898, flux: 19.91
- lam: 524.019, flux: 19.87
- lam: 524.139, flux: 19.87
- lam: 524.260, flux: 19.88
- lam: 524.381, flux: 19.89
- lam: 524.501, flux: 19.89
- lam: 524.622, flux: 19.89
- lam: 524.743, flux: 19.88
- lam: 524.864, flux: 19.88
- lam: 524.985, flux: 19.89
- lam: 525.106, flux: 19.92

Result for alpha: 0.06 mag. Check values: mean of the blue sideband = 19.5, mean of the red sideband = 19.6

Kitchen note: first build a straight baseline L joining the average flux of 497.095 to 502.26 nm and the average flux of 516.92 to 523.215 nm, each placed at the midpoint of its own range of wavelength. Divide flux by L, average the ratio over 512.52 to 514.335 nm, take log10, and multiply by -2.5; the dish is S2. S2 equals 0.052 mag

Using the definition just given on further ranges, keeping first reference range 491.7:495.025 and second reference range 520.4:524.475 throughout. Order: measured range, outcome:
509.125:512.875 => 0.07 mag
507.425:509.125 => 0.08 mag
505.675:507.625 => 0.06 mag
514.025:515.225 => 0.04 mag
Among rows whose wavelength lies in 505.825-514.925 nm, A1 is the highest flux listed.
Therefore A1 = 19.2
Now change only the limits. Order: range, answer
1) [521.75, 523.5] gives 20.13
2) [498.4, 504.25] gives 19.58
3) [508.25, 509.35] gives 18.91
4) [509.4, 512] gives 18.86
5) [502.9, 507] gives 19.02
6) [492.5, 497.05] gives 20.26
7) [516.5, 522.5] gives 19.94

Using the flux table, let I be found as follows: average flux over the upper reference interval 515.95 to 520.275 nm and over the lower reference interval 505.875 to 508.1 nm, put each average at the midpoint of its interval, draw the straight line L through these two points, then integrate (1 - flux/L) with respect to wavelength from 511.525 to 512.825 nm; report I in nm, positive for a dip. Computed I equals 0.03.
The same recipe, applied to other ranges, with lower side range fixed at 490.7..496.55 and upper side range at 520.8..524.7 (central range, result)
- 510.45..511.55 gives 0.08 nm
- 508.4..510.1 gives 0.09 nm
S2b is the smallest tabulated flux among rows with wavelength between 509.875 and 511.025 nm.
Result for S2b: 18.2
